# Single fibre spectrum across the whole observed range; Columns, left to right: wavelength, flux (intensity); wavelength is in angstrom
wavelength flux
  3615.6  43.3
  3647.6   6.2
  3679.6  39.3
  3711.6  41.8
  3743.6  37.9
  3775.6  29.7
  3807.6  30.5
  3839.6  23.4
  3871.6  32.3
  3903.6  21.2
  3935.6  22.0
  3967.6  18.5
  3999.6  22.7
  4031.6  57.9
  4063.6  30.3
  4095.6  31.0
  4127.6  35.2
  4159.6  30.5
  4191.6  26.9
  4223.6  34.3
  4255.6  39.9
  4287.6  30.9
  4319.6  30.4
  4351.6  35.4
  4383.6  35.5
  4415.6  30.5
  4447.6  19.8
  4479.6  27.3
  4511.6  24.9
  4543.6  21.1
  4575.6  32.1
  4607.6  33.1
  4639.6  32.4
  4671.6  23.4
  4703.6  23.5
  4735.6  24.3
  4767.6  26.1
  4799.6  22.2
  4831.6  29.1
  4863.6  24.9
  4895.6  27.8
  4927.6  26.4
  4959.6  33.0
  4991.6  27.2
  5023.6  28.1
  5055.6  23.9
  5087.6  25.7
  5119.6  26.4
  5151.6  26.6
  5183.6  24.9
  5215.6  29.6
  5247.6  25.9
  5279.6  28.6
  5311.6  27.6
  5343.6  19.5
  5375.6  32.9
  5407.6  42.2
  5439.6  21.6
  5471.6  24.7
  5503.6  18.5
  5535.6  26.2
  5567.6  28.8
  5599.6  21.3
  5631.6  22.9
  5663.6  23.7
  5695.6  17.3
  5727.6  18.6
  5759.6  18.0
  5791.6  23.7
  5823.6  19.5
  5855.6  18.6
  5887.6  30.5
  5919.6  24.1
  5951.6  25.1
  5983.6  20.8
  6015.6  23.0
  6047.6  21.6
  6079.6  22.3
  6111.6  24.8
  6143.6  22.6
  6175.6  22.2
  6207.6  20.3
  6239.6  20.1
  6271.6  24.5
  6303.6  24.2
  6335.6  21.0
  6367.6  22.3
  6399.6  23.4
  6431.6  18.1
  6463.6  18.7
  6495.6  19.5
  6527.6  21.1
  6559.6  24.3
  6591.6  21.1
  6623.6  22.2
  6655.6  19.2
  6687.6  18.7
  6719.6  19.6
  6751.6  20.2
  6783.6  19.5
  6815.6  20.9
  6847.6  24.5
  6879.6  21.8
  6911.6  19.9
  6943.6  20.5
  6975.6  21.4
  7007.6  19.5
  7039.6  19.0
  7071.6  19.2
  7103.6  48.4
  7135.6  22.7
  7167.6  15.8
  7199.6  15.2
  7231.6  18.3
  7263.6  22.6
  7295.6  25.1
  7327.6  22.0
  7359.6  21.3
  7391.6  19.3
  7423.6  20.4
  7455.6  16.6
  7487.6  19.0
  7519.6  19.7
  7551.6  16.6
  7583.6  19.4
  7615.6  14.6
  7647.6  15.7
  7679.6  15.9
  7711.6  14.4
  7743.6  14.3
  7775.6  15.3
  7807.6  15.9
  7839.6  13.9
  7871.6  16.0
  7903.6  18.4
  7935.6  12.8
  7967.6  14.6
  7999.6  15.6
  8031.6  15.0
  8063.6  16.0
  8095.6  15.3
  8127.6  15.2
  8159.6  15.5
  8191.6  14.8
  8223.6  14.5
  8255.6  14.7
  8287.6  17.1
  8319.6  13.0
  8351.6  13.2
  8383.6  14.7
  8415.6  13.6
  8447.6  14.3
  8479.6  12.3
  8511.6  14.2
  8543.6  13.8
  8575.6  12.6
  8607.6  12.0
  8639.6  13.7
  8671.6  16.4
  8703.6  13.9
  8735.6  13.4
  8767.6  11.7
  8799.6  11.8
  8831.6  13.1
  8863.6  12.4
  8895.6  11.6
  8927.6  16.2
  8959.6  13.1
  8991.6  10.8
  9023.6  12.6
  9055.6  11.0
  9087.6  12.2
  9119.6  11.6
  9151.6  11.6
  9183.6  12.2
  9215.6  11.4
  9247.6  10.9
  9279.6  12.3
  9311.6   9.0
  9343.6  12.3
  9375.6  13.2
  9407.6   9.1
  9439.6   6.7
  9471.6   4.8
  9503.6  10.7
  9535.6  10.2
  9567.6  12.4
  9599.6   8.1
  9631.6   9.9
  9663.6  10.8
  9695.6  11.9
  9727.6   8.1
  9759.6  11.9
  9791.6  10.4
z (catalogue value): 0.08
